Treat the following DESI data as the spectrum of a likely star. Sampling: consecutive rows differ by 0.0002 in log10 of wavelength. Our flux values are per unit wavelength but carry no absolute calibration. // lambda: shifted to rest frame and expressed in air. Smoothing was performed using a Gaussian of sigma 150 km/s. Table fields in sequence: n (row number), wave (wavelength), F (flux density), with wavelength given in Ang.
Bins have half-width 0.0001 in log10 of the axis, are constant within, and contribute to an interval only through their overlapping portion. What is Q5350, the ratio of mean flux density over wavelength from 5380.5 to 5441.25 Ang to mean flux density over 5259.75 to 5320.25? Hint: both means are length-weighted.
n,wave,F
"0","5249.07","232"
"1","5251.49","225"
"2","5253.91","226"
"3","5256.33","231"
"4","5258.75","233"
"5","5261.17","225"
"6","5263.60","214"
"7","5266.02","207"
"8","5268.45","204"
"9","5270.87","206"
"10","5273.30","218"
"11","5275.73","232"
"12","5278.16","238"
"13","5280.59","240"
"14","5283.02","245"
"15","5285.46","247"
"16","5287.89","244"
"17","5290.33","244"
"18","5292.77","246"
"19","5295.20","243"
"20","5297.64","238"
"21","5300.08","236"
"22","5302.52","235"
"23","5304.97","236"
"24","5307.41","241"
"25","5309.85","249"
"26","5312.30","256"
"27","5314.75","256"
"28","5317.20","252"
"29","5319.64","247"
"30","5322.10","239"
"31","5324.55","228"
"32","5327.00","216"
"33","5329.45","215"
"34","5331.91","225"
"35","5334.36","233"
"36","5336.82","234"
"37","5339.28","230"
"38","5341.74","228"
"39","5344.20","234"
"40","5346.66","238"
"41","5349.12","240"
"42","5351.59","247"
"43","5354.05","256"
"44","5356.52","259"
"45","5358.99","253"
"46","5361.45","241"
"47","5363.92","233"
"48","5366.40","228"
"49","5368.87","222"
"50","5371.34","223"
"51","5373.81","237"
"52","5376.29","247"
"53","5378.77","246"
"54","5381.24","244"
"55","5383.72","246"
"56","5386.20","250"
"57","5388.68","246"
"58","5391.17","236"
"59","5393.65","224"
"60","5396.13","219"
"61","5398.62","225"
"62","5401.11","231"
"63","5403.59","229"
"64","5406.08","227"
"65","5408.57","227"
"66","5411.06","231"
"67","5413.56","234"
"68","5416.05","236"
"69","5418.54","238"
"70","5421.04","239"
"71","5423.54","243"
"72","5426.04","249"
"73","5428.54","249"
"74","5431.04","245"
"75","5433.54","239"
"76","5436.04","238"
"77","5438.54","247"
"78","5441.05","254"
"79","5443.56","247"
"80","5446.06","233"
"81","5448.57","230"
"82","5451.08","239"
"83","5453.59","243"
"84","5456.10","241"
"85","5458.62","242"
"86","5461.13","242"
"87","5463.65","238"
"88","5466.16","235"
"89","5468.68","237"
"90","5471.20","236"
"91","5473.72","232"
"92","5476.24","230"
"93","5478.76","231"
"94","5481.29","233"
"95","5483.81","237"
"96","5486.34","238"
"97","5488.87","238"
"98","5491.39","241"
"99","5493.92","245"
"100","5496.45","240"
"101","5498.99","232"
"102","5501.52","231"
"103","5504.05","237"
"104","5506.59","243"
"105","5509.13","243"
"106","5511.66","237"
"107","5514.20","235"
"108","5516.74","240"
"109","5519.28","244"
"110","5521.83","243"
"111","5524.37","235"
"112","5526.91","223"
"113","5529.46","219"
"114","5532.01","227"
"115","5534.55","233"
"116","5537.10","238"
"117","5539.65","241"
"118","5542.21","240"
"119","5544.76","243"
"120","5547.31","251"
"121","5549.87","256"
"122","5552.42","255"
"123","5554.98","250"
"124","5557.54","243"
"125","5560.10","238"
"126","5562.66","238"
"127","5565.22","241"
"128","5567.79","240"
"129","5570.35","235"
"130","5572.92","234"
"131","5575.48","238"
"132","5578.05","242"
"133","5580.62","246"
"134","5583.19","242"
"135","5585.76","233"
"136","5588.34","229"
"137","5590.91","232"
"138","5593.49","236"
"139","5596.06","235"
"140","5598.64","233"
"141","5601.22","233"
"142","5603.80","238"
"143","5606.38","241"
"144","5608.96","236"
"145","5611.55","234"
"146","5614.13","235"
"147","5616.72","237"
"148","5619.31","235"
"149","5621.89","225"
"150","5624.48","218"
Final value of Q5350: 1.01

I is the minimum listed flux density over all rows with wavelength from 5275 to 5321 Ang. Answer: 232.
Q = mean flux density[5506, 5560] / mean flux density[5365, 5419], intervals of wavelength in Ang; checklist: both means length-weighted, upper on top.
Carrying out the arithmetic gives 1.03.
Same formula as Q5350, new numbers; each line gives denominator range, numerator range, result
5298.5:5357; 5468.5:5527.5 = 0.99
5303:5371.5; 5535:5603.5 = 1.01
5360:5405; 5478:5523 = 1.01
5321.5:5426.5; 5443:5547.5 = 1.01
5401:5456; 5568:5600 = 0.99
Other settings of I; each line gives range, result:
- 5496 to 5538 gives 219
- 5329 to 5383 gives 215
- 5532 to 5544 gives 227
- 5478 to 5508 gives 231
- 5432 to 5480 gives 230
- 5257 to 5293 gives 204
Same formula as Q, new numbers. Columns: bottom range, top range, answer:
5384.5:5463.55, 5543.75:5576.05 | 1.02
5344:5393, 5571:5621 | 0.98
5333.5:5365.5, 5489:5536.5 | 0.98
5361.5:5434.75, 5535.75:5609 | 1.02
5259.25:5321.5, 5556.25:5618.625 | 1.00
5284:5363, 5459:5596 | 0.99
